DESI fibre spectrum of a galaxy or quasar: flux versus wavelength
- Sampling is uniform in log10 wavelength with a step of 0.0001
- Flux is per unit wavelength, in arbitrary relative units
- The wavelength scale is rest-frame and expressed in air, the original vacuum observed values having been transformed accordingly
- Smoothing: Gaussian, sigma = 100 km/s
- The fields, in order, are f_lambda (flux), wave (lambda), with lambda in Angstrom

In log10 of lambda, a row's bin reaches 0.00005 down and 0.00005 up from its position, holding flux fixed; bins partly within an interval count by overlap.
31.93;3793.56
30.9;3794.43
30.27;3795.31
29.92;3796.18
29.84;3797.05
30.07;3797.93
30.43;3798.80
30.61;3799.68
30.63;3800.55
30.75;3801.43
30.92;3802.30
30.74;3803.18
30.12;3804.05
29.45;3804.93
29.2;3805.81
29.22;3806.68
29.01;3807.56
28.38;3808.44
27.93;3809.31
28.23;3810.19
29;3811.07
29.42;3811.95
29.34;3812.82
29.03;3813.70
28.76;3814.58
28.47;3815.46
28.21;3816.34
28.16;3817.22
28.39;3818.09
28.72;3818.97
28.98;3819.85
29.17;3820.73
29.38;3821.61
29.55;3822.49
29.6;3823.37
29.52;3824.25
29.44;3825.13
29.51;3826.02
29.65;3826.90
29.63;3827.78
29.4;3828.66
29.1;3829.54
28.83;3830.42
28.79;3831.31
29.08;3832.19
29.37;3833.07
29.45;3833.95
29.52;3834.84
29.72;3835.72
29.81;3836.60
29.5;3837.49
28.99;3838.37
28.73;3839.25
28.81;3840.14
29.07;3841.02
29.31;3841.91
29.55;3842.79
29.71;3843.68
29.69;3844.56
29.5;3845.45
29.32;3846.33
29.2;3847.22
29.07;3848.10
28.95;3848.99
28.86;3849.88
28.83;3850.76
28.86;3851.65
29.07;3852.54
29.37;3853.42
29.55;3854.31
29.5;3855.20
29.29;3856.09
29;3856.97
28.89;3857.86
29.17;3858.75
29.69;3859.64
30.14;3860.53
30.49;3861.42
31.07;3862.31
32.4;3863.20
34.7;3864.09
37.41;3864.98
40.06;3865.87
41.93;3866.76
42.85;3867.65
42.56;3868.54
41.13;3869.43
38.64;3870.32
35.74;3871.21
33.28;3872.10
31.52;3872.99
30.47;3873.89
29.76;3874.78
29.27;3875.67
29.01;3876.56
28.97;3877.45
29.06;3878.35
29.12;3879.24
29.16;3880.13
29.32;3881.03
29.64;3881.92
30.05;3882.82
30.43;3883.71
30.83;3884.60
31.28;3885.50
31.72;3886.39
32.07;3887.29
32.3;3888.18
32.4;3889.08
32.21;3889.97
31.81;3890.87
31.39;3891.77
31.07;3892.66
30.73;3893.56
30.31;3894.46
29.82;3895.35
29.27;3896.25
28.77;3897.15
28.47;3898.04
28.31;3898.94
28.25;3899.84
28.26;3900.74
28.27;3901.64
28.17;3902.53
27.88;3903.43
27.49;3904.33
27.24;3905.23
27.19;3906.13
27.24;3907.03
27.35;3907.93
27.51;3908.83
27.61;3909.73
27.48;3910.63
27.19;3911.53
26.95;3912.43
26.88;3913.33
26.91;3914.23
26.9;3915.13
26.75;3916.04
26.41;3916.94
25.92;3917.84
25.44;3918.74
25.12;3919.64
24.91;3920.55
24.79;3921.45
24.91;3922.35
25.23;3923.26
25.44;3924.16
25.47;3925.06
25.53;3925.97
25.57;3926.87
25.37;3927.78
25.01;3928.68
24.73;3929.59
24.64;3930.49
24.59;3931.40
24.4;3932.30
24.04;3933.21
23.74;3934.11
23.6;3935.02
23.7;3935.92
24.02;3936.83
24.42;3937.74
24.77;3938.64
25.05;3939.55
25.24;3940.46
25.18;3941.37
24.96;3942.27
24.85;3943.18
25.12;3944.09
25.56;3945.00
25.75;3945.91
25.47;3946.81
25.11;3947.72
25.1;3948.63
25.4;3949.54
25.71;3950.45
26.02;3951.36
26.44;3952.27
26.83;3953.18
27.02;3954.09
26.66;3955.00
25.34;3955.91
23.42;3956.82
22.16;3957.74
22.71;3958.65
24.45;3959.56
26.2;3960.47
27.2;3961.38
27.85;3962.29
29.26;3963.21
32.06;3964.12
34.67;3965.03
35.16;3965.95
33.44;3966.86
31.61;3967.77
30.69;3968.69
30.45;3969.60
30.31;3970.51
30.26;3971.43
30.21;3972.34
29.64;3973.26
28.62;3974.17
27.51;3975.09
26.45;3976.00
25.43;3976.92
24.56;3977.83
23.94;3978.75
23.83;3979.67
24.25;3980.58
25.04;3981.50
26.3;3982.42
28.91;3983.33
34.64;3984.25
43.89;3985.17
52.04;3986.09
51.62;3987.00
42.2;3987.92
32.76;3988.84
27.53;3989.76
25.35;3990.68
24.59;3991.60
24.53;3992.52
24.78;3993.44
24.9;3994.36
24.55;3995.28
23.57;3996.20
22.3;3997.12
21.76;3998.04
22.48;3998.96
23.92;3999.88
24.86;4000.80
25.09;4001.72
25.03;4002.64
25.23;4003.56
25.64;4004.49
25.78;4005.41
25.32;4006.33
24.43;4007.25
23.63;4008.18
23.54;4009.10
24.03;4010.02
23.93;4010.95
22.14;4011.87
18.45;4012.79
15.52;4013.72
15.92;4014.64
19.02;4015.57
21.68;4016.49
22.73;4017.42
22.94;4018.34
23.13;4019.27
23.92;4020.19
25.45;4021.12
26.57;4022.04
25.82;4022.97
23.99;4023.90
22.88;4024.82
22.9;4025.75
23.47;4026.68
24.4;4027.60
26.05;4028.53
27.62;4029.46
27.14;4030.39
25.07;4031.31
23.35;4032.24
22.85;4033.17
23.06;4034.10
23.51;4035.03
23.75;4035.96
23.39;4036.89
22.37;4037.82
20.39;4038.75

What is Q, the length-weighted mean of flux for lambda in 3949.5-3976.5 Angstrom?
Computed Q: 28.2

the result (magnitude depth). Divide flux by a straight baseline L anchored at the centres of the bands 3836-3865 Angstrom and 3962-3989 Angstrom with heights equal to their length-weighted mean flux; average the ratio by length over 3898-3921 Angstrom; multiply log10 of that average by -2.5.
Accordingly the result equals 0.13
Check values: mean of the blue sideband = 29.8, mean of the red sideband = 31.6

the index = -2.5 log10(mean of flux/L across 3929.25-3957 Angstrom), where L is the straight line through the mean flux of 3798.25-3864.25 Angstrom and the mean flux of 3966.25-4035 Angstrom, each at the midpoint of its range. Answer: 0.10 mag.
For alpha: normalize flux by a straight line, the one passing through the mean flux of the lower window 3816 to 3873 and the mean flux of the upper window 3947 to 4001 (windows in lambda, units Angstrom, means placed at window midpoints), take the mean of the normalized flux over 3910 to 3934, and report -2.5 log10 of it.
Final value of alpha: 0.146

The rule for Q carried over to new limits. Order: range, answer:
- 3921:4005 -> 27.1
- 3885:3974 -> 27.3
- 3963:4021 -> 27.1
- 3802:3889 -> 30.5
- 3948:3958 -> 25.5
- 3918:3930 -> 25.2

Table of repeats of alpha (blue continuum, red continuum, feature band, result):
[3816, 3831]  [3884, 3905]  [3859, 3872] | -0.215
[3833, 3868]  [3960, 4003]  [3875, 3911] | 0.027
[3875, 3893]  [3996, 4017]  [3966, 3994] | -0.244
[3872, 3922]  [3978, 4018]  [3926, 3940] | 0.139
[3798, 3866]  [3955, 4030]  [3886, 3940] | 0.040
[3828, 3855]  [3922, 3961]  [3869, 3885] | -0.135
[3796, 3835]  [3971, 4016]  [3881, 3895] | -0.105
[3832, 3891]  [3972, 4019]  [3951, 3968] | -0.005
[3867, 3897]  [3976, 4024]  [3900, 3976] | 0.097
